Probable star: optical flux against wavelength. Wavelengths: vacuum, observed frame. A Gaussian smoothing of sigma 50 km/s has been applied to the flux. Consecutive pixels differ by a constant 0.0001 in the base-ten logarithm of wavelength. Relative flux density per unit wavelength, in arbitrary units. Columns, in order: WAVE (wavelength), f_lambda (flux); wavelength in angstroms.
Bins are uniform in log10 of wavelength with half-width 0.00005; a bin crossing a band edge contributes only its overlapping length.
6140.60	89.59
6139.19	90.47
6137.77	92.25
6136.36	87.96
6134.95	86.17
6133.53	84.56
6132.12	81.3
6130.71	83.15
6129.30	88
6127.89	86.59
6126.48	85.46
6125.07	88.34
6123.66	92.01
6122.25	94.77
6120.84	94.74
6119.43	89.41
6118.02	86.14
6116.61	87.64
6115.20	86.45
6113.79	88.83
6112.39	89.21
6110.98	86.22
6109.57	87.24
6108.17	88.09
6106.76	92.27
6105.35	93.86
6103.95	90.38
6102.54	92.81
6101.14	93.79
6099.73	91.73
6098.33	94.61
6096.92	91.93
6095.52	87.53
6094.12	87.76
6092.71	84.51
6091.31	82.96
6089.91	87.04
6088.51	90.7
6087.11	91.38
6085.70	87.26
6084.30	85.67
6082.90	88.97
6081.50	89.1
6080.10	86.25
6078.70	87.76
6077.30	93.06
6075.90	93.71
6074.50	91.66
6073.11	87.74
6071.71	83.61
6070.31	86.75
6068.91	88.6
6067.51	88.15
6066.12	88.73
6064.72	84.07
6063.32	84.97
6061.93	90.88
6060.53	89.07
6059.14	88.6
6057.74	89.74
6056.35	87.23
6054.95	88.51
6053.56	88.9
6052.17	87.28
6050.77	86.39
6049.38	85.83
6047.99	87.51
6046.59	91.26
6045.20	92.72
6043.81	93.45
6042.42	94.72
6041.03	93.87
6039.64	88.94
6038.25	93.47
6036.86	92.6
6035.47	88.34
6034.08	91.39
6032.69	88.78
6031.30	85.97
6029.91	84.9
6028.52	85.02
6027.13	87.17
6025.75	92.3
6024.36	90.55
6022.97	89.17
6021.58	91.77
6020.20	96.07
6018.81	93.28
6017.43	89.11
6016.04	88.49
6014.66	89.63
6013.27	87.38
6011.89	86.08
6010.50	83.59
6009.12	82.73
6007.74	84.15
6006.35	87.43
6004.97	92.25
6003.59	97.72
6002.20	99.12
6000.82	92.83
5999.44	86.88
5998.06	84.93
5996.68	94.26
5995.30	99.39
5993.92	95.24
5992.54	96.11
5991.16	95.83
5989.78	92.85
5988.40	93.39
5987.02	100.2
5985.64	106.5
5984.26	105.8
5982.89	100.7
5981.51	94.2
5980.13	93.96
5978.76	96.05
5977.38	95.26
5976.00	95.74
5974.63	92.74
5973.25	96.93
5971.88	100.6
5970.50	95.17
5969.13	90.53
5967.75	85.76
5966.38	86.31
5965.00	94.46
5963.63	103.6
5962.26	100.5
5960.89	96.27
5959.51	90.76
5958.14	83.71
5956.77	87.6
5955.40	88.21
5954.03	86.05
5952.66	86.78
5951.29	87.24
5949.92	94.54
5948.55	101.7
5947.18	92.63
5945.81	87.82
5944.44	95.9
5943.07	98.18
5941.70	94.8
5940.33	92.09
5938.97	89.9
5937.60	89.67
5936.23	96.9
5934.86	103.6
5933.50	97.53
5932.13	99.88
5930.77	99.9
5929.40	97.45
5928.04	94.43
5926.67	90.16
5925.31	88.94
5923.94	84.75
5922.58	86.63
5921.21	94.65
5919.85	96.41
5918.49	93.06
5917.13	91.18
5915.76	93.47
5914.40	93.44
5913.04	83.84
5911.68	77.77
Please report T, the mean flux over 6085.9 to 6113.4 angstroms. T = 89.6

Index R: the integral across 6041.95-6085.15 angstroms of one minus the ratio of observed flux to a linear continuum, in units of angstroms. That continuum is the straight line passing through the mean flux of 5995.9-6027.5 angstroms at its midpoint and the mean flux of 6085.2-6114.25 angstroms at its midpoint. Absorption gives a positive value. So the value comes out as 0.5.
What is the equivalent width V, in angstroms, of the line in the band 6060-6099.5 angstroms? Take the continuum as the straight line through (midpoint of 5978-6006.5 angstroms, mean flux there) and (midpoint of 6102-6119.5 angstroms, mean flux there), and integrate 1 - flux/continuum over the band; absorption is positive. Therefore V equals 1.0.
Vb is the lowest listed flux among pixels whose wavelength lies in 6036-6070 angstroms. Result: 84.07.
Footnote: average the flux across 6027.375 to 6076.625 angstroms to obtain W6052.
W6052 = 88.9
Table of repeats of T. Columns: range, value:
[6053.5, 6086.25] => 88.3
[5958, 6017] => 93.5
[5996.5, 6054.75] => 89.7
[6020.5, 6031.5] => 88.7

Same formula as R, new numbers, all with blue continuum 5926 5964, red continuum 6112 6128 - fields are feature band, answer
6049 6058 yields 0.3 angstroms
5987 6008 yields -0.2 angstroms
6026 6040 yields 0.4 angstroms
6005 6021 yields 0.7 angstroms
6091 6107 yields -0.1 angstroms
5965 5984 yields -0.3 angstroms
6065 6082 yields 0.3 angstroms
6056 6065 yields 0.3 angstroms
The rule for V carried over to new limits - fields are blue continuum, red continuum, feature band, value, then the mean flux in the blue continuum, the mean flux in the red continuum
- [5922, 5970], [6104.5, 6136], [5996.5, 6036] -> 0.7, 92.7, 88.2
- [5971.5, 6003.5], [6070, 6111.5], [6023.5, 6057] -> 1.1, 96.1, 89.2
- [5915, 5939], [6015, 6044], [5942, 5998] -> -1.2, 93.9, 90.4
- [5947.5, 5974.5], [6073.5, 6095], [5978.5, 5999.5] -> -1.1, 92.5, 88.5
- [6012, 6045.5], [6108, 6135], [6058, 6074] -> 0.3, 90.3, 87.7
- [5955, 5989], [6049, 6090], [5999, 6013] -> 0.5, 95.1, 88.3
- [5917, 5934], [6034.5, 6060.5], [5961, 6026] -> -1.3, 93.5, 90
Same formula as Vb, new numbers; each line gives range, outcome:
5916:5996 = 83.71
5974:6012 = 82.73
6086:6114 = 82.96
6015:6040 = 84.9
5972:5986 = 92.74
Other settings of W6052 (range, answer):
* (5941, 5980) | 93.1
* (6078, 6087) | 87.7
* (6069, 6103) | 89.1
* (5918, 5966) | 93.3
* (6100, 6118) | 89.6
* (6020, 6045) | 90.4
